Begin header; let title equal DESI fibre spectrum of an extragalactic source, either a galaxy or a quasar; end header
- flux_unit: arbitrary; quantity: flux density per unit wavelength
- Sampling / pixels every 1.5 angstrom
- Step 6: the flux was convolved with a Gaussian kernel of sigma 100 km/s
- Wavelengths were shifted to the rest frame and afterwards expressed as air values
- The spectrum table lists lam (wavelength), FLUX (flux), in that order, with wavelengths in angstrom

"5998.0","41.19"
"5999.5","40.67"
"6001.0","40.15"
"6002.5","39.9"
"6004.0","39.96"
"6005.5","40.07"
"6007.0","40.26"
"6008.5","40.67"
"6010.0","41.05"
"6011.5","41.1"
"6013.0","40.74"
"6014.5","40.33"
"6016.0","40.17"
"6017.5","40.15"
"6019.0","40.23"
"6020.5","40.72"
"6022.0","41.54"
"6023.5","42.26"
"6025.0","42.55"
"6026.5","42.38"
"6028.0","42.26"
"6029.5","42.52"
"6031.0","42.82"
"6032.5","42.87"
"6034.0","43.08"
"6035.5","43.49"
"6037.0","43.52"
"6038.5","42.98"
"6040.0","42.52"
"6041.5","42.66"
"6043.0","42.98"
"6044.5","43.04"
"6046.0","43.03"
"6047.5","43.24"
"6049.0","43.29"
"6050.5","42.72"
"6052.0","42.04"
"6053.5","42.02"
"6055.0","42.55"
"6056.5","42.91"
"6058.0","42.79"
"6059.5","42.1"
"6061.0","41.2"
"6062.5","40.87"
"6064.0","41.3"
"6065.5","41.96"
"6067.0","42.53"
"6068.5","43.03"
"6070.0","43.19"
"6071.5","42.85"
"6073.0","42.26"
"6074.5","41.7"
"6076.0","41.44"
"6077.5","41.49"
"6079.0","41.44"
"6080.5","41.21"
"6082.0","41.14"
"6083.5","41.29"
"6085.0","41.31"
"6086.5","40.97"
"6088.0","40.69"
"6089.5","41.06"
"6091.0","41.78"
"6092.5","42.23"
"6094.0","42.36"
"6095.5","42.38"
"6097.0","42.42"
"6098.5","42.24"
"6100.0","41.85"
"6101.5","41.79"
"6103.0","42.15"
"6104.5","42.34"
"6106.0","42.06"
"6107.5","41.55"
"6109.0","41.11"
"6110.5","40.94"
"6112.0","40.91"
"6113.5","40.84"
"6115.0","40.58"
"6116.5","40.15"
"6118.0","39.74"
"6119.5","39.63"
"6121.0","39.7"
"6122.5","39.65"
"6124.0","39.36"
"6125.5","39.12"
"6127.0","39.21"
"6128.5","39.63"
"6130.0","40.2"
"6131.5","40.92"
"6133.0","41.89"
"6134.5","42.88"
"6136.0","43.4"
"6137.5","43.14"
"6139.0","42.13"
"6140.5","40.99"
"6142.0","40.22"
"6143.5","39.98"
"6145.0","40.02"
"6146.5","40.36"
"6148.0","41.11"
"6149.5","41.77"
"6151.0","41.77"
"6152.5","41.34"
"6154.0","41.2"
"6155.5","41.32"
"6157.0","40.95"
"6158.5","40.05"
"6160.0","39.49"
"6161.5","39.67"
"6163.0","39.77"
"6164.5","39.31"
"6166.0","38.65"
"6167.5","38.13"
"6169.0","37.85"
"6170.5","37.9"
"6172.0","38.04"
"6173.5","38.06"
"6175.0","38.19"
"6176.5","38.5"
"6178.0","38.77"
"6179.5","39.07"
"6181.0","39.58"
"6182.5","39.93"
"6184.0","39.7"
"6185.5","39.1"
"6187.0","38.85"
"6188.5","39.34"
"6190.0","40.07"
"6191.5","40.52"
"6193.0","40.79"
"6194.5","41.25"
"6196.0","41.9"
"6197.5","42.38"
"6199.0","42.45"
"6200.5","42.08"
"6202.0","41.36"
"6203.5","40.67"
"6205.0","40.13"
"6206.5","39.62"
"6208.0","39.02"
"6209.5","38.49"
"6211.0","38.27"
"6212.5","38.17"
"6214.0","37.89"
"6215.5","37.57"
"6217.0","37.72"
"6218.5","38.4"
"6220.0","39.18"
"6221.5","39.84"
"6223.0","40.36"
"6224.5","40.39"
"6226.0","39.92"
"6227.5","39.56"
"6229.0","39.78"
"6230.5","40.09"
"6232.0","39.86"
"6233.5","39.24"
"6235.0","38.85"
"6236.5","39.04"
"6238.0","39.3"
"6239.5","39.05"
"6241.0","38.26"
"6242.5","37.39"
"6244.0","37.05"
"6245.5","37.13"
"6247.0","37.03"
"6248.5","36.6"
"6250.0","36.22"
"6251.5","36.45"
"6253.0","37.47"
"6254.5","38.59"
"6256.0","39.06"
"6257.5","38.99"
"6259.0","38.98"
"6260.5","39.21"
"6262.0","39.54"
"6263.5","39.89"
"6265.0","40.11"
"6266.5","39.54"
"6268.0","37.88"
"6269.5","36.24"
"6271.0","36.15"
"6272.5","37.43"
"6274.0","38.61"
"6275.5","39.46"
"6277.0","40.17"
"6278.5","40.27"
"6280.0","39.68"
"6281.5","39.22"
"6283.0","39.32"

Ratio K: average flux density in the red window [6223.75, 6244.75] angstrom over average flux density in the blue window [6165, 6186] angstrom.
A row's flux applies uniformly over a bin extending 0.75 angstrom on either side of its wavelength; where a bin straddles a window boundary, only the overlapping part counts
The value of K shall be 1.01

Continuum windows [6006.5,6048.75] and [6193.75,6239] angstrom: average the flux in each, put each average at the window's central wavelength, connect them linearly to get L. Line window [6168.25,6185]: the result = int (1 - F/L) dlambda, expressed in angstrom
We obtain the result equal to 0.6 angstrom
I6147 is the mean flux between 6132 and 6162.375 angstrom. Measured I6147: 41.2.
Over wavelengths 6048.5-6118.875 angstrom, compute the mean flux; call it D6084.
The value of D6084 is 41.8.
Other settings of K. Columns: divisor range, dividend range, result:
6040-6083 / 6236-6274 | 0.90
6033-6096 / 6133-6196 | 0.95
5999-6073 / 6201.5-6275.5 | 0.92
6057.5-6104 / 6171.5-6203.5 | 0.96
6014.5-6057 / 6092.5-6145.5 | 0.97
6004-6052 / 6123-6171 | 0.96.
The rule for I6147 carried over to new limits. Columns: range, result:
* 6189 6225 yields 39.9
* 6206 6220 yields 38.4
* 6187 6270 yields 39.2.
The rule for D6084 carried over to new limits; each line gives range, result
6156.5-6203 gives 39.7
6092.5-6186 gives 40.5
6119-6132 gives 39.7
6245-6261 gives 37.8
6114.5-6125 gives 39.8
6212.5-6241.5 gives 39.2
